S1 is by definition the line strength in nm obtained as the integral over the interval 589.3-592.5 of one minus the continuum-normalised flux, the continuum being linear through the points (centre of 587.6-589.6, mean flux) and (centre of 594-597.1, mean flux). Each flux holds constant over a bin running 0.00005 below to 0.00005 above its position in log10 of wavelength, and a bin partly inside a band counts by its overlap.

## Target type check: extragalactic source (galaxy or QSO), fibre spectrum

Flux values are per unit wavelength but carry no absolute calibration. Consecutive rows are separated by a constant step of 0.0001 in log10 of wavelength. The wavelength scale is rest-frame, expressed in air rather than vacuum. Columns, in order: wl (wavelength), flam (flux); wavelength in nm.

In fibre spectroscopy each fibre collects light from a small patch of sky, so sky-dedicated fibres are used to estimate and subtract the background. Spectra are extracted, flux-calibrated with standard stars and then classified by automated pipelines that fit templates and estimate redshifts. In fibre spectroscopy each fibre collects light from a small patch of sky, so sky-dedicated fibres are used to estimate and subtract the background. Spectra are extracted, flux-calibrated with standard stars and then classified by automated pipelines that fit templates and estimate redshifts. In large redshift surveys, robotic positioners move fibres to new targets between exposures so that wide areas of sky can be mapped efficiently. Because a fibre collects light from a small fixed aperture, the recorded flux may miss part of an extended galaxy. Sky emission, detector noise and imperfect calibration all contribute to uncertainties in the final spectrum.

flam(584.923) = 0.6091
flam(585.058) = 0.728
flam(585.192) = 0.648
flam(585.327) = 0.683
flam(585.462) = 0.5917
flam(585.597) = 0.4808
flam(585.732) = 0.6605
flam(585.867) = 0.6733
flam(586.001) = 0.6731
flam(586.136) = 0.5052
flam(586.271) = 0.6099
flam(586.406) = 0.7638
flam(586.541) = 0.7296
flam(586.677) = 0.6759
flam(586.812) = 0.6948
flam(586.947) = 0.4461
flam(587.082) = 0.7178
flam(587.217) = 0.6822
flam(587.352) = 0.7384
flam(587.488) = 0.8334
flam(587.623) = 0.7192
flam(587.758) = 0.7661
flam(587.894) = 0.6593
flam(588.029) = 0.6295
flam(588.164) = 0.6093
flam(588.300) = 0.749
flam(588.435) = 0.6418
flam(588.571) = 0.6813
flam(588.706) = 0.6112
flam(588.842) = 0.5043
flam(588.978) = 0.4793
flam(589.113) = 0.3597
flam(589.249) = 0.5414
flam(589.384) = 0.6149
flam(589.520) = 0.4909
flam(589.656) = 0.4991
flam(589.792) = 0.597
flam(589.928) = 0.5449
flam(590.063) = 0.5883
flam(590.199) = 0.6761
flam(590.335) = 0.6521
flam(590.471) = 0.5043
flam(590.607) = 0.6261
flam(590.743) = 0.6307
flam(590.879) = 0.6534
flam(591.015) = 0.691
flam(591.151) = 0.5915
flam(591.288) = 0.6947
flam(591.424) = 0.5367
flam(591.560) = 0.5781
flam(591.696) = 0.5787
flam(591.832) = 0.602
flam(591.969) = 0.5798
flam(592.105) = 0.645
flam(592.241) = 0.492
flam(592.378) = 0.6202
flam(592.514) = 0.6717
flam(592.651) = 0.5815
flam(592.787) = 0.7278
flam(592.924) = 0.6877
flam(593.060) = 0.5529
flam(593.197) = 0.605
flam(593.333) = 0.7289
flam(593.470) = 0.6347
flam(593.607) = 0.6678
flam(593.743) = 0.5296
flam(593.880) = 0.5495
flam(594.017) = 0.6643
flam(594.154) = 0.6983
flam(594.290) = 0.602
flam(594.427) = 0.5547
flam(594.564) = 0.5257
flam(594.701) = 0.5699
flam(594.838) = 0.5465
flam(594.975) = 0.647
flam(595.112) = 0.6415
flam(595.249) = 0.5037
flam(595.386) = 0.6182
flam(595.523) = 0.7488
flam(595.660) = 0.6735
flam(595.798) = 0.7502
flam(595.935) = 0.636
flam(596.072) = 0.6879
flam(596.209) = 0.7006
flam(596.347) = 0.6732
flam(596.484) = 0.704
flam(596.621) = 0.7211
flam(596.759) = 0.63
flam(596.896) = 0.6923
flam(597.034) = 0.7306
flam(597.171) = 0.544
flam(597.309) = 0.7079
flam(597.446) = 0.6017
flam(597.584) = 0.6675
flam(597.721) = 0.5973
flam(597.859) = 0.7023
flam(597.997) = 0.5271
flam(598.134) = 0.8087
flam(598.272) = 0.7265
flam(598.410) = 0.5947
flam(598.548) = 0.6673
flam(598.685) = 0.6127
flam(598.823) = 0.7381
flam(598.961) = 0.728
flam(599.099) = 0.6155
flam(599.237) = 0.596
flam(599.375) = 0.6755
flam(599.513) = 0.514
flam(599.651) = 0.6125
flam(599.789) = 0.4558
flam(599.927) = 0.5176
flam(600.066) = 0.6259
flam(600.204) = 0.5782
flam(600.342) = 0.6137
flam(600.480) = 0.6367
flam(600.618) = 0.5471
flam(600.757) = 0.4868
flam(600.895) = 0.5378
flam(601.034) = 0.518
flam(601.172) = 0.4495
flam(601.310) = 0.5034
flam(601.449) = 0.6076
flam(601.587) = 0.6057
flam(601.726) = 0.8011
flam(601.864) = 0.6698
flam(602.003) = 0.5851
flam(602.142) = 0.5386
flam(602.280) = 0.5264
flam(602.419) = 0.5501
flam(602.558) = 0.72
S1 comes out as 0.11 nm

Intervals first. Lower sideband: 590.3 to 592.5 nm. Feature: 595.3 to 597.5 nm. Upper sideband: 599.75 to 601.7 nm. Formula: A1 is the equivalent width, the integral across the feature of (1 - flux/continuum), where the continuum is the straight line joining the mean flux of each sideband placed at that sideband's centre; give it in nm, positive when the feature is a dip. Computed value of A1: -0.37 nm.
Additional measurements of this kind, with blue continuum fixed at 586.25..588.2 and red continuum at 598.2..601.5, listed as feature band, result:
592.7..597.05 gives -0.10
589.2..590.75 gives 0.20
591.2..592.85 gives 0.11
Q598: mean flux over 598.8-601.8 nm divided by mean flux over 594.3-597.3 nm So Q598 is 0.91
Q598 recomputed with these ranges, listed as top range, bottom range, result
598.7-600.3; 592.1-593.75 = 0.96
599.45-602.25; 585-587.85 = 0.85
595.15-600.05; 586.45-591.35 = 1.03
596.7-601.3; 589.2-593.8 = 1.01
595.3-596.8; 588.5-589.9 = 1.27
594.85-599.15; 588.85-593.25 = 1.13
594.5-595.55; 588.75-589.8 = 1.17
